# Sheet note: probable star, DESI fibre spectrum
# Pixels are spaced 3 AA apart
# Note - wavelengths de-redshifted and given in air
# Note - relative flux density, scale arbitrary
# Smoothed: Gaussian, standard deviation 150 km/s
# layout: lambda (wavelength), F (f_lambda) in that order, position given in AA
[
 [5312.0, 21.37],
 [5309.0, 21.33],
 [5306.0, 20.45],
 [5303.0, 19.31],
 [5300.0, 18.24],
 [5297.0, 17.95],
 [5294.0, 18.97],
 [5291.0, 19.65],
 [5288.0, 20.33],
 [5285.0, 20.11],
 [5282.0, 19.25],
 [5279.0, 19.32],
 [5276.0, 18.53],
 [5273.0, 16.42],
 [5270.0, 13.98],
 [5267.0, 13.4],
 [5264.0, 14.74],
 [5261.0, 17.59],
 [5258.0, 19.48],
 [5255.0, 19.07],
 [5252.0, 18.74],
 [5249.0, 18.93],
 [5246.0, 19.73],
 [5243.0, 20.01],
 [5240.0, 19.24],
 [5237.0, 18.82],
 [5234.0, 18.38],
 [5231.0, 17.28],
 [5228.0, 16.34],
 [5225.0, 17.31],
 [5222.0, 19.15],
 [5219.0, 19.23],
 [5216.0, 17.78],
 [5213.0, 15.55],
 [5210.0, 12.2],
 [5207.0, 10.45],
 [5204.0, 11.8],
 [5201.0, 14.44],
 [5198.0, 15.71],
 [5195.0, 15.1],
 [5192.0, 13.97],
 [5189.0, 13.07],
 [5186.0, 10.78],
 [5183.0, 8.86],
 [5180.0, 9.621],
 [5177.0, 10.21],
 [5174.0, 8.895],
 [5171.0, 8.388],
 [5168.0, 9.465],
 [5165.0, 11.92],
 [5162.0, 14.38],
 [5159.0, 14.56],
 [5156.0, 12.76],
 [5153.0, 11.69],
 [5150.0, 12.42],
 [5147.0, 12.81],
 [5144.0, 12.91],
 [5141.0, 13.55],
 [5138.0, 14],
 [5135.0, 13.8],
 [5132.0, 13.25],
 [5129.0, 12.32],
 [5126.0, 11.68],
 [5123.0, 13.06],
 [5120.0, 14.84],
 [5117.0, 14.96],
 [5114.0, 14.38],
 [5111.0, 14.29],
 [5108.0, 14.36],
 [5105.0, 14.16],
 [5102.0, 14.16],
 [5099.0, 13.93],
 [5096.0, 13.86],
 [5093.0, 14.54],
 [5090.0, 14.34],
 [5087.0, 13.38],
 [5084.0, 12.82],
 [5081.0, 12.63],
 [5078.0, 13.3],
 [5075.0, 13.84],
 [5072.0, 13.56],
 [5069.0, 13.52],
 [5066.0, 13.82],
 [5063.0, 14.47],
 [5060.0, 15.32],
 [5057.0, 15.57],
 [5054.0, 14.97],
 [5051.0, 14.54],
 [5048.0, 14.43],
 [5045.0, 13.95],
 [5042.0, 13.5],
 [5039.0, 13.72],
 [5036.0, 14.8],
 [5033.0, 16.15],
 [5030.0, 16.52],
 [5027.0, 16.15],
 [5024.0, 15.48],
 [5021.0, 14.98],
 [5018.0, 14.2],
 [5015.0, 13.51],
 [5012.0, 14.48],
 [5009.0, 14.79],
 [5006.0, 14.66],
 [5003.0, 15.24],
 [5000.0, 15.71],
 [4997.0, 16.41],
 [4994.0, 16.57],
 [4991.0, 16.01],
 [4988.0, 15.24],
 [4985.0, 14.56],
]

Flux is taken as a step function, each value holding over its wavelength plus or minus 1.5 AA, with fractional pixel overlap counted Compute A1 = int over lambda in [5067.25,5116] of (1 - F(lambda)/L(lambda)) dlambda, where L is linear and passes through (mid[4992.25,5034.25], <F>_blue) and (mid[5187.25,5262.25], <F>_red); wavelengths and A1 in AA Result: 6.3 AA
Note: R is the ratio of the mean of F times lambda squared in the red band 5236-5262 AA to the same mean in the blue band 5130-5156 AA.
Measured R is 1.53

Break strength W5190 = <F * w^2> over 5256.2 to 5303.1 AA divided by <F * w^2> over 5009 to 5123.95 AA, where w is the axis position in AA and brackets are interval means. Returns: 1.4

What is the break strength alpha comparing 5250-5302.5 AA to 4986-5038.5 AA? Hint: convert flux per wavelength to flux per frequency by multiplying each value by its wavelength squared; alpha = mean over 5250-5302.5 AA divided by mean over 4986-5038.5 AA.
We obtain 1.30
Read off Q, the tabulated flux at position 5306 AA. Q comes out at 20.45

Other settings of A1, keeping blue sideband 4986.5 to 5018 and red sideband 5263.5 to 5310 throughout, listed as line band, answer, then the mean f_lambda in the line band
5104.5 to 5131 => 4.3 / 13.8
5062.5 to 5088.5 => 4.2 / 13.4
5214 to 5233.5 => -0.2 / 17.8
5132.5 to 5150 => 3.6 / 13.3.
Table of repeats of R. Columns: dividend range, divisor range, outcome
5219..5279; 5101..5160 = 1.38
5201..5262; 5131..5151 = 1.35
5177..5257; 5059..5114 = 1.19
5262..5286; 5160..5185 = 1.71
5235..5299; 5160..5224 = 1.45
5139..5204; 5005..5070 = 0.87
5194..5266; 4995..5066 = 1.23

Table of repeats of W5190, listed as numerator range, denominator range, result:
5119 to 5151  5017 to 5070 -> 0.92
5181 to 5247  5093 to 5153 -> 1.19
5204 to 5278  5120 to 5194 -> 1.46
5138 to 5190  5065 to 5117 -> 0.86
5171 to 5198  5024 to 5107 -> 0.83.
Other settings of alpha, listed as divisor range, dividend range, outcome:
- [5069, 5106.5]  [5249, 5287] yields 1.38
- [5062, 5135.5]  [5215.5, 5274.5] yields 1.37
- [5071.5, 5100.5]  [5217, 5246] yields 1.43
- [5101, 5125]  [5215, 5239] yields 1.33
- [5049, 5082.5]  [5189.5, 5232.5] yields 1.15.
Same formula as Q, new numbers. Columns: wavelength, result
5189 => 13.07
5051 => 14.54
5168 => 9.465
